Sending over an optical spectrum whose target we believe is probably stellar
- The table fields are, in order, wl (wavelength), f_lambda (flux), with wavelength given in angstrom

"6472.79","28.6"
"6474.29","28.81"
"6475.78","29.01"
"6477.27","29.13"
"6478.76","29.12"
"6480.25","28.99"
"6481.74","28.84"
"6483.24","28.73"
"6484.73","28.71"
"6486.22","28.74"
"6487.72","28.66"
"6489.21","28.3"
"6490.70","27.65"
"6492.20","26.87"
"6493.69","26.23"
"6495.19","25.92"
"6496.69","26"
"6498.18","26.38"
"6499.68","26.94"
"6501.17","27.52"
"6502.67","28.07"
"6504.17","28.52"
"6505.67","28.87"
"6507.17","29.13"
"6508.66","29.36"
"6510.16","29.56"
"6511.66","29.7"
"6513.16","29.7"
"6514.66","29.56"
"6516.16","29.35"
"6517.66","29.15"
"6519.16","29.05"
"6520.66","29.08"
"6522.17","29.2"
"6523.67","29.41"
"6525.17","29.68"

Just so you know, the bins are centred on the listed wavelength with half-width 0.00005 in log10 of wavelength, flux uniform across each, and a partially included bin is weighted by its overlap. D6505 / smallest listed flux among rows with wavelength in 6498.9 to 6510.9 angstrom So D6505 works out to 26.94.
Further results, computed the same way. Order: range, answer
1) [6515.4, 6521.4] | 29.05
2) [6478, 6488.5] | 28.66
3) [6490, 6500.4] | 25.92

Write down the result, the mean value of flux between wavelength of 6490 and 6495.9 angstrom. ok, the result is 26.6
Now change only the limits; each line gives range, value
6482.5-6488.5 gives 28.7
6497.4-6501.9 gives 27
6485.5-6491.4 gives 28.4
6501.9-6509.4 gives 28.8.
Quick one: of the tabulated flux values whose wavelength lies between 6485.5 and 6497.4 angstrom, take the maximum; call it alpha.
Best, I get 28.74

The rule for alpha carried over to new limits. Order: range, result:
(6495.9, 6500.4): 26.94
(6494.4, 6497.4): 26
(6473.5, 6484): 29.13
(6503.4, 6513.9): 29.7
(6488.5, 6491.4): 28.3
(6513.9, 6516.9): 29.56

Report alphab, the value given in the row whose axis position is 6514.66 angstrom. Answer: 29.56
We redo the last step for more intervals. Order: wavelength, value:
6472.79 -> 28.6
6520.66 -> 29.08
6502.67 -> 28.07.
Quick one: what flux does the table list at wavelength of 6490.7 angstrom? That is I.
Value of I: 27.65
